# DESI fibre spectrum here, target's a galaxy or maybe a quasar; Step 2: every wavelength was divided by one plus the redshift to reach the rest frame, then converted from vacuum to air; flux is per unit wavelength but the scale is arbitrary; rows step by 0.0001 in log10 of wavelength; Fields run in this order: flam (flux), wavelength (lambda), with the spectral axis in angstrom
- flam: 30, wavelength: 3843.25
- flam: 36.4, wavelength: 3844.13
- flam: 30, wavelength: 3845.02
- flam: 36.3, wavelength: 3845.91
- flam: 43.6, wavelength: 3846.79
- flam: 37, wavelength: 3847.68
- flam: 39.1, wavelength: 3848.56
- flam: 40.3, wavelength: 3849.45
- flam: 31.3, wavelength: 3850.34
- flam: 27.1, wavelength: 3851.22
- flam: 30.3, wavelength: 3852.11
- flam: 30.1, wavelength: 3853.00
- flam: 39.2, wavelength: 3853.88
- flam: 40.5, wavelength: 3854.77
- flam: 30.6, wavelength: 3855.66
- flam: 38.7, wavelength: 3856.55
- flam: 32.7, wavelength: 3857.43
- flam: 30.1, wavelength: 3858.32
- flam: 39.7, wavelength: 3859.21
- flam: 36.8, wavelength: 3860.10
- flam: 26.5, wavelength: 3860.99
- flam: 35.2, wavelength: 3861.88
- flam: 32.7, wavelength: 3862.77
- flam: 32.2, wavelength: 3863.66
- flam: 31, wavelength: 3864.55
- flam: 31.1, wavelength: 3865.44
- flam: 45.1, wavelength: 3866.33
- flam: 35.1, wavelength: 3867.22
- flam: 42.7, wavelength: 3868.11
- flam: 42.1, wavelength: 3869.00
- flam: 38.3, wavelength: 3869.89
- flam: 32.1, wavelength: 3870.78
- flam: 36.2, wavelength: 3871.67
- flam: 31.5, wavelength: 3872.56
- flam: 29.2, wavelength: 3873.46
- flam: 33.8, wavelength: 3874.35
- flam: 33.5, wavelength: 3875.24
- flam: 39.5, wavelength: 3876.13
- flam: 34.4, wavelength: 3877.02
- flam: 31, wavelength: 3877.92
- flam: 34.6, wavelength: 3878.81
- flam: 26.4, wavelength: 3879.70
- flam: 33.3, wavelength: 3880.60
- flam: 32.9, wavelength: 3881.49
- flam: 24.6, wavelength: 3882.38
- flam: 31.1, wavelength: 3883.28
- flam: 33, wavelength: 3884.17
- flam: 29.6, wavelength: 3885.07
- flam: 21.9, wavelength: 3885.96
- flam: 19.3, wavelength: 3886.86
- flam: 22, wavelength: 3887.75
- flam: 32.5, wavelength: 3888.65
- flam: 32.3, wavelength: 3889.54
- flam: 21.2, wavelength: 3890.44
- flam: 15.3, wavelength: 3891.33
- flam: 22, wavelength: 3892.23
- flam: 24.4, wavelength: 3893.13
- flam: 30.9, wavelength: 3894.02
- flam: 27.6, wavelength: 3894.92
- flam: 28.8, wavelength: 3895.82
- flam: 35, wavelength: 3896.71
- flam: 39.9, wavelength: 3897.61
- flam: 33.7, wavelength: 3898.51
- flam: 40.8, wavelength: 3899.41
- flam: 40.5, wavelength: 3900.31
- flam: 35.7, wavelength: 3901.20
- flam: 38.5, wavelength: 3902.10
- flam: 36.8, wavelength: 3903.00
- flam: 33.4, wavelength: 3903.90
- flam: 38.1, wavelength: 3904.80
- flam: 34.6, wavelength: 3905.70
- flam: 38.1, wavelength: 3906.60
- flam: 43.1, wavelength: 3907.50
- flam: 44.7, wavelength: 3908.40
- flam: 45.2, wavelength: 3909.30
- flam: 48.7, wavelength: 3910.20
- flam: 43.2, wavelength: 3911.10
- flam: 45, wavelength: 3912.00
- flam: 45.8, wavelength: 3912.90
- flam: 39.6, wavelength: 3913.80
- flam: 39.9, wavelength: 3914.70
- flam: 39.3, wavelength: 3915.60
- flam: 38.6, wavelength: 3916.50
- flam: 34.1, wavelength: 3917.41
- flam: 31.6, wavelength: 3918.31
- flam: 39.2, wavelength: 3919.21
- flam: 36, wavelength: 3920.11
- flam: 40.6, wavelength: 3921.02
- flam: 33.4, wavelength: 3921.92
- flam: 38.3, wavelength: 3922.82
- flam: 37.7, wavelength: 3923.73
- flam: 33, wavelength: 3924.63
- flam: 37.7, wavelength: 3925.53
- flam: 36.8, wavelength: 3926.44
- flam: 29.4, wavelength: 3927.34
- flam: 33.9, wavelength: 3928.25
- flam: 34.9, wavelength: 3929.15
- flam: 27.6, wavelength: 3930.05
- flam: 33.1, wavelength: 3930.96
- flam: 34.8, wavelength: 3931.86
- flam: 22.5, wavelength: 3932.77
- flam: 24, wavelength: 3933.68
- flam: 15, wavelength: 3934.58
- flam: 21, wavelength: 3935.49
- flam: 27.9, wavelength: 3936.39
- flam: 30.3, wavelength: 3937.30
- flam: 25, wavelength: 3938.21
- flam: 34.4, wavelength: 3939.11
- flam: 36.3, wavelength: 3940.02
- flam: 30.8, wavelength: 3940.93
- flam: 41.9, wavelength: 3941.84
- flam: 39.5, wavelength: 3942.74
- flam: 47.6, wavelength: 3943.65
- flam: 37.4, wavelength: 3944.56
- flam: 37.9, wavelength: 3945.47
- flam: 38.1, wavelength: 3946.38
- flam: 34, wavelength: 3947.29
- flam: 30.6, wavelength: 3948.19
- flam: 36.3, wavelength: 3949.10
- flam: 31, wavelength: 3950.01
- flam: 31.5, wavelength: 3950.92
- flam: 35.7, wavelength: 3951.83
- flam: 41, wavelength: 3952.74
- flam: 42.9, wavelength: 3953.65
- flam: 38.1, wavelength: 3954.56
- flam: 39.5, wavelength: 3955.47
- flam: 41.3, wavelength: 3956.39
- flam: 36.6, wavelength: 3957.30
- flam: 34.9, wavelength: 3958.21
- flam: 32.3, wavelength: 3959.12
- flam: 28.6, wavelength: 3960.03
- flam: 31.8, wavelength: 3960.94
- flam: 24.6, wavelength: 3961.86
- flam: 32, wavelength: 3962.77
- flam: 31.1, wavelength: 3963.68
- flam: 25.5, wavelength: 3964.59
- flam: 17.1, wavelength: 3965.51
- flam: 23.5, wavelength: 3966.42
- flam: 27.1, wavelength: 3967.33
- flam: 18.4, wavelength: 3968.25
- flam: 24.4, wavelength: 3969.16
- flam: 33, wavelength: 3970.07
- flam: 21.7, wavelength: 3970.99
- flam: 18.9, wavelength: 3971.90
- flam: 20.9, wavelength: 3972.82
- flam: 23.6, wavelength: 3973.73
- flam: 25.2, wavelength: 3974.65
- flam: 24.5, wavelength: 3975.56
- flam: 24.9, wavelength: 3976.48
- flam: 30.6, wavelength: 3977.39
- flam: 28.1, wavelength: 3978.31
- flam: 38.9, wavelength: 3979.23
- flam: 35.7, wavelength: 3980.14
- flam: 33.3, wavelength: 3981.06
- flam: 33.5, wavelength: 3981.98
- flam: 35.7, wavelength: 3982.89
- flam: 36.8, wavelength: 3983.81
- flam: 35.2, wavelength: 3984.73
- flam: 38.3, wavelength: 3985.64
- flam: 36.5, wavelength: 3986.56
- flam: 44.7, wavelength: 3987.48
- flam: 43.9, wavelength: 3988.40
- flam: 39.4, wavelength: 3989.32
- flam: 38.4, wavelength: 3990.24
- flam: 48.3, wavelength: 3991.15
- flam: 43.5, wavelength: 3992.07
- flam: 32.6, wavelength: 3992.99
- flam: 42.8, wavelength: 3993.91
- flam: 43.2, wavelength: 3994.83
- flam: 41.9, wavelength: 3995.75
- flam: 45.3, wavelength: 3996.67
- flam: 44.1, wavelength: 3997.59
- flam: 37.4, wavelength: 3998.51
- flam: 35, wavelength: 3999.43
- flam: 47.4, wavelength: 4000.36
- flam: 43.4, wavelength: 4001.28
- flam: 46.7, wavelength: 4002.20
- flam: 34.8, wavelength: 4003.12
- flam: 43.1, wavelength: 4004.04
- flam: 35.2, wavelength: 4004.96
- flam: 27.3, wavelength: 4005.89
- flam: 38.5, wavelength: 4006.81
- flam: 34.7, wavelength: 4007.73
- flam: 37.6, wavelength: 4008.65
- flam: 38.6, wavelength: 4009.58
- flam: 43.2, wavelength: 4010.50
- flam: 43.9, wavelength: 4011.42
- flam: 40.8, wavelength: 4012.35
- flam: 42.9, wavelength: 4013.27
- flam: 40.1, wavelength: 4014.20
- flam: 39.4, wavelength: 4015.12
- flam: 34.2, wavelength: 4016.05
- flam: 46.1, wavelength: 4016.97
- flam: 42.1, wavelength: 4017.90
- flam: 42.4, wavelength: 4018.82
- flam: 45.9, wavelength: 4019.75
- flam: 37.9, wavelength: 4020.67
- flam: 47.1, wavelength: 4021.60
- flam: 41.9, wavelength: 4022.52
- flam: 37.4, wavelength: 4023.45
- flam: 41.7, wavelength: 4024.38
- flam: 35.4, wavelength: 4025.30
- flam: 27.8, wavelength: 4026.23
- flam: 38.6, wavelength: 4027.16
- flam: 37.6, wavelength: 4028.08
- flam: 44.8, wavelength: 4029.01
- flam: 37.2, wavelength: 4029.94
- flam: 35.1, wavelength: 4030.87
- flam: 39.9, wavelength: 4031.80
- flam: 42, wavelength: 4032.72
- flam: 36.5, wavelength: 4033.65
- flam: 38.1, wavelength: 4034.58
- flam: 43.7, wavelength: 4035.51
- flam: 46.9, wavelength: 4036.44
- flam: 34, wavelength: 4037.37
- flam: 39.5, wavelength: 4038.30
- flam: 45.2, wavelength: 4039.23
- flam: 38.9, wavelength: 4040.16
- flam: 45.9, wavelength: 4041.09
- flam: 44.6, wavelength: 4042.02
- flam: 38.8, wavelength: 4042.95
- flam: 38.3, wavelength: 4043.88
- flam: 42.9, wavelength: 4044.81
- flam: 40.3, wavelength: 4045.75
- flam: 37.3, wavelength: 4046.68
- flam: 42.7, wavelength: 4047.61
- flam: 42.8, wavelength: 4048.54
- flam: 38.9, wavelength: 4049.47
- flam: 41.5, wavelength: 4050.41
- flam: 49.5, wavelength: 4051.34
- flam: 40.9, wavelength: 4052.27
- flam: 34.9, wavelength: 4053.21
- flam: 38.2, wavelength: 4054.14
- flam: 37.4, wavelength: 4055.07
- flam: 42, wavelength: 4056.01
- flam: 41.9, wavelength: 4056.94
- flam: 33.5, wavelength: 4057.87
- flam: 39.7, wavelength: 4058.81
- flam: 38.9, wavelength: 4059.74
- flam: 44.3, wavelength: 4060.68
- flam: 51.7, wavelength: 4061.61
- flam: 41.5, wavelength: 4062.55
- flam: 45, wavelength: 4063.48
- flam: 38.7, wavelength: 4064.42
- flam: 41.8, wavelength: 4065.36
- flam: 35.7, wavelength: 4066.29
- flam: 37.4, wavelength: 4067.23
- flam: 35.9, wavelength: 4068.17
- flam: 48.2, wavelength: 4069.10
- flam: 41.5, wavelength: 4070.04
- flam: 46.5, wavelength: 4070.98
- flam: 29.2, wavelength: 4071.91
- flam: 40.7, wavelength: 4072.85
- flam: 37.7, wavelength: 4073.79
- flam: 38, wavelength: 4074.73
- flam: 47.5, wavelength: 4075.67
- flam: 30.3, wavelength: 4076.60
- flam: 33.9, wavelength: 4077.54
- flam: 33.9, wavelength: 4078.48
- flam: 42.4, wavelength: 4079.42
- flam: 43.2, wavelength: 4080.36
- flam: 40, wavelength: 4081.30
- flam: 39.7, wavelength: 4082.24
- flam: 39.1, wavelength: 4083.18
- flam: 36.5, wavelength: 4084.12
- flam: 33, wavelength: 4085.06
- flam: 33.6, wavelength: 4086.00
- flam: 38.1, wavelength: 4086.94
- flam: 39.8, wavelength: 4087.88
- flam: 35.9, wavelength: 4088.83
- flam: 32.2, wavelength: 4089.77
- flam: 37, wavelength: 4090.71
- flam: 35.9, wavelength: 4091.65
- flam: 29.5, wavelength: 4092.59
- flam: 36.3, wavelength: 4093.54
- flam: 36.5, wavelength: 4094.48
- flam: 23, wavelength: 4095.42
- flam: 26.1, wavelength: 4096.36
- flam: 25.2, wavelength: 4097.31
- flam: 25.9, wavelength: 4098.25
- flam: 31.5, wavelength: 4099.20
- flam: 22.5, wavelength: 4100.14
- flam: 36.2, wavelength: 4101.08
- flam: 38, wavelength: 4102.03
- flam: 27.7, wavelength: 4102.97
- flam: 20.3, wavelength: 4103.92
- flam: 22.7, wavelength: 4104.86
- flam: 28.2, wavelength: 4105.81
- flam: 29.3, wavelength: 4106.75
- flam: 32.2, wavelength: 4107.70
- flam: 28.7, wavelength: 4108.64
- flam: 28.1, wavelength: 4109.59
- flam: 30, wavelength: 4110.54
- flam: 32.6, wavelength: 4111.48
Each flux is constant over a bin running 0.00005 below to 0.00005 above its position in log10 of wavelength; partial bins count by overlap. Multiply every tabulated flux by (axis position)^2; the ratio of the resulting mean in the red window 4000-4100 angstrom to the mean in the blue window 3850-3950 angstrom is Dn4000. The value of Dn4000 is 1.2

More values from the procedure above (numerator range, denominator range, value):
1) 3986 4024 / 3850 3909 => 1.31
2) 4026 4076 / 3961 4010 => 1.22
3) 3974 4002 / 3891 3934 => 1.10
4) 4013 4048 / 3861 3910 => 1.31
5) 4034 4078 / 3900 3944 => 1.21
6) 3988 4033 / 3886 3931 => 1.21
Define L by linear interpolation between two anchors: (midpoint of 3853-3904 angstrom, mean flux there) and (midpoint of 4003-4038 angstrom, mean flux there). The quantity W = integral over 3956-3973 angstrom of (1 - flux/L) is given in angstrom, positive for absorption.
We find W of 4.2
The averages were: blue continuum 32.6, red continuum 39.4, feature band 27.6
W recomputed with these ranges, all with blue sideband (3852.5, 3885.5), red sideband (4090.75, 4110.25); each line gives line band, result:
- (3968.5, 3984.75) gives 1.5 angstrom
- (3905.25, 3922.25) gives -3.6 angstrom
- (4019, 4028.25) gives -2.5 angstrom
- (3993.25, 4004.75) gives -3.8 angstrom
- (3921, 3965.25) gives -1.1 angstrom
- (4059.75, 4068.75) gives -3.4 angstrom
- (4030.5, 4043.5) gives -4.3 angstrom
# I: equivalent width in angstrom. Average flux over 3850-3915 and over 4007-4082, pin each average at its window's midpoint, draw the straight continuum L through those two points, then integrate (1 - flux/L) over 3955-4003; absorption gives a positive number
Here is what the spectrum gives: 4.9 angstrom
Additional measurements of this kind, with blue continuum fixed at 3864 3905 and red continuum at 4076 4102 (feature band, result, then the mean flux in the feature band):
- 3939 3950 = -1.39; 36.9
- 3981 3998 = -3.50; 40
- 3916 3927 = -1.29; 36.4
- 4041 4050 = -1.96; 41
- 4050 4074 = -4.76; 40.6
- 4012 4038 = -4.96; 39.9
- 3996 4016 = -3.92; 39.9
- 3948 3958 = -1.23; 36.9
